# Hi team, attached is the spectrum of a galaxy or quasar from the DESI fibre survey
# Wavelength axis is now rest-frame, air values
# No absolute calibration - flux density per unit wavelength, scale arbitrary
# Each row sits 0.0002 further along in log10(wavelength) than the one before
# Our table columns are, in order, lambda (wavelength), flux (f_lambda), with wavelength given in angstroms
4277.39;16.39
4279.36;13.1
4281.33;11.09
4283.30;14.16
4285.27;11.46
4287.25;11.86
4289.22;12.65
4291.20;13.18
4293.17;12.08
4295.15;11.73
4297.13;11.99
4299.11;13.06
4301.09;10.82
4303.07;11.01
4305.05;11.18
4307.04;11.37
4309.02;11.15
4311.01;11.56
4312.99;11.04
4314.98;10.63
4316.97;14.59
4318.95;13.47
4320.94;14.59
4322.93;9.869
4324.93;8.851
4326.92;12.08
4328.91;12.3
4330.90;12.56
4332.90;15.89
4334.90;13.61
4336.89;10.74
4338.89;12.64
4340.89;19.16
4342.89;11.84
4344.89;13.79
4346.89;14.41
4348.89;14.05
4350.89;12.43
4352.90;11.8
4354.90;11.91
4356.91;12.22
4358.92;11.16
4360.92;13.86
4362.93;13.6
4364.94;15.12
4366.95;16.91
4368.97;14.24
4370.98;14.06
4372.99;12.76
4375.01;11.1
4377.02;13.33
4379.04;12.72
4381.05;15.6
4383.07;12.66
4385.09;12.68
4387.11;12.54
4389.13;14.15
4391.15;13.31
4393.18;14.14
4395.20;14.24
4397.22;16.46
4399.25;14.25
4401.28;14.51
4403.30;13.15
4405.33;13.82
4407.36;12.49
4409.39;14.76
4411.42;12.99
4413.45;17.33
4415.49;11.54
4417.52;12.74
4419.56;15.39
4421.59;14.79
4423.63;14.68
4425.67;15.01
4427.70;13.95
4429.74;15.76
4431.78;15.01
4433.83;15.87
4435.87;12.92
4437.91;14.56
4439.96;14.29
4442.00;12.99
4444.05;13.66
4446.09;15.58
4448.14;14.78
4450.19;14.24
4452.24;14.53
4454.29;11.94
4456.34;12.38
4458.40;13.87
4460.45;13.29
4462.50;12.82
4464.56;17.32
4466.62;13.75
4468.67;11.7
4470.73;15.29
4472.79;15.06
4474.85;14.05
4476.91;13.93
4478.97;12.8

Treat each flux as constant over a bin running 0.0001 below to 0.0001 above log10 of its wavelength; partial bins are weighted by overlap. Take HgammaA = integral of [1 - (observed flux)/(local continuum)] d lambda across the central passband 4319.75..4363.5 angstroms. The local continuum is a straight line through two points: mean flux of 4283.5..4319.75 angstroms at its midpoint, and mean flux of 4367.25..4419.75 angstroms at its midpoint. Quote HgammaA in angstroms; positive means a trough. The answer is -0.4 angstroms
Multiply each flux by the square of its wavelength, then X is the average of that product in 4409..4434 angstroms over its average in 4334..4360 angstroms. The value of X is 1.2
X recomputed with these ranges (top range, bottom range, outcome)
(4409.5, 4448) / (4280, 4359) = 1.22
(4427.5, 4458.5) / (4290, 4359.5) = 1.20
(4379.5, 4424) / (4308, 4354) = 1.13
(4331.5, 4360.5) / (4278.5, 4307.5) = 1.13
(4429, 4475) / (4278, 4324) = 1.25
